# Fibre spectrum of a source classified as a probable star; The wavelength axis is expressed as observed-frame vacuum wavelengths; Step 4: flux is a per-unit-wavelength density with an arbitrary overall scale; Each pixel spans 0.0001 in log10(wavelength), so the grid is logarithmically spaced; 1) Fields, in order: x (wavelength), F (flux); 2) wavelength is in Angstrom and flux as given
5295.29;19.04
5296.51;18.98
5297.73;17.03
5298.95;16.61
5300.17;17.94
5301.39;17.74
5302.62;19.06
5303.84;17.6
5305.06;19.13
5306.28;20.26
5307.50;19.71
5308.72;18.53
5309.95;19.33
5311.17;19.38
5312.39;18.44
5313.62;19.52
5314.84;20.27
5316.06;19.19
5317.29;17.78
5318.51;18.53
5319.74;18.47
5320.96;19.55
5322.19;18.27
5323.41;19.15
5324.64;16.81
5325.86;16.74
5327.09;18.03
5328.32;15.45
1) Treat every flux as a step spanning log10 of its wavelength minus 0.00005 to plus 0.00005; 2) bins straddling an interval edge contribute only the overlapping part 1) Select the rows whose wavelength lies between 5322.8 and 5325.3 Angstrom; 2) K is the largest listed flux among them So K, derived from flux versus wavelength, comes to 19.15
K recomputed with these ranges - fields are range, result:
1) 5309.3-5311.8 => 19.38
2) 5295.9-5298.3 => 18.98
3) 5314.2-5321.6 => 20.27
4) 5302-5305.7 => 19.13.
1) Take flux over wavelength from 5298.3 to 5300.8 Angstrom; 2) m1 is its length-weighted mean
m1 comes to 17.3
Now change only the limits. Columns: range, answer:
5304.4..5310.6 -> 19.4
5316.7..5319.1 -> 18.2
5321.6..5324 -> 18.8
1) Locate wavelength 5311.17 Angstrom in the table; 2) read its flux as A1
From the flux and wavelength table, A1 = 19.38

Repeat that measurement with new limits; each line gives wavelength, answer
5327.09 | 18.03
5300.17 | 17.94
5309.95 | 19.33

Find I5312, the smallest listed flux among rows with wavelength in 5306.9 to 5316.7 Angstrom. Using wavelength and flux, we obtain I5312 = 18.44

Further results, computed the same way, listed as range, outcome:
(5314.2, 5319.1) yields 17.78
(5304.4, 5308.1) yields 19.13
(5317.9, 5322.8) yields 18.27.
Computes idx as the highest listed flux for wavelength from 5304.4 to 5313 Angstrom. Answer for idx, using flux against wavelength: 20.26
